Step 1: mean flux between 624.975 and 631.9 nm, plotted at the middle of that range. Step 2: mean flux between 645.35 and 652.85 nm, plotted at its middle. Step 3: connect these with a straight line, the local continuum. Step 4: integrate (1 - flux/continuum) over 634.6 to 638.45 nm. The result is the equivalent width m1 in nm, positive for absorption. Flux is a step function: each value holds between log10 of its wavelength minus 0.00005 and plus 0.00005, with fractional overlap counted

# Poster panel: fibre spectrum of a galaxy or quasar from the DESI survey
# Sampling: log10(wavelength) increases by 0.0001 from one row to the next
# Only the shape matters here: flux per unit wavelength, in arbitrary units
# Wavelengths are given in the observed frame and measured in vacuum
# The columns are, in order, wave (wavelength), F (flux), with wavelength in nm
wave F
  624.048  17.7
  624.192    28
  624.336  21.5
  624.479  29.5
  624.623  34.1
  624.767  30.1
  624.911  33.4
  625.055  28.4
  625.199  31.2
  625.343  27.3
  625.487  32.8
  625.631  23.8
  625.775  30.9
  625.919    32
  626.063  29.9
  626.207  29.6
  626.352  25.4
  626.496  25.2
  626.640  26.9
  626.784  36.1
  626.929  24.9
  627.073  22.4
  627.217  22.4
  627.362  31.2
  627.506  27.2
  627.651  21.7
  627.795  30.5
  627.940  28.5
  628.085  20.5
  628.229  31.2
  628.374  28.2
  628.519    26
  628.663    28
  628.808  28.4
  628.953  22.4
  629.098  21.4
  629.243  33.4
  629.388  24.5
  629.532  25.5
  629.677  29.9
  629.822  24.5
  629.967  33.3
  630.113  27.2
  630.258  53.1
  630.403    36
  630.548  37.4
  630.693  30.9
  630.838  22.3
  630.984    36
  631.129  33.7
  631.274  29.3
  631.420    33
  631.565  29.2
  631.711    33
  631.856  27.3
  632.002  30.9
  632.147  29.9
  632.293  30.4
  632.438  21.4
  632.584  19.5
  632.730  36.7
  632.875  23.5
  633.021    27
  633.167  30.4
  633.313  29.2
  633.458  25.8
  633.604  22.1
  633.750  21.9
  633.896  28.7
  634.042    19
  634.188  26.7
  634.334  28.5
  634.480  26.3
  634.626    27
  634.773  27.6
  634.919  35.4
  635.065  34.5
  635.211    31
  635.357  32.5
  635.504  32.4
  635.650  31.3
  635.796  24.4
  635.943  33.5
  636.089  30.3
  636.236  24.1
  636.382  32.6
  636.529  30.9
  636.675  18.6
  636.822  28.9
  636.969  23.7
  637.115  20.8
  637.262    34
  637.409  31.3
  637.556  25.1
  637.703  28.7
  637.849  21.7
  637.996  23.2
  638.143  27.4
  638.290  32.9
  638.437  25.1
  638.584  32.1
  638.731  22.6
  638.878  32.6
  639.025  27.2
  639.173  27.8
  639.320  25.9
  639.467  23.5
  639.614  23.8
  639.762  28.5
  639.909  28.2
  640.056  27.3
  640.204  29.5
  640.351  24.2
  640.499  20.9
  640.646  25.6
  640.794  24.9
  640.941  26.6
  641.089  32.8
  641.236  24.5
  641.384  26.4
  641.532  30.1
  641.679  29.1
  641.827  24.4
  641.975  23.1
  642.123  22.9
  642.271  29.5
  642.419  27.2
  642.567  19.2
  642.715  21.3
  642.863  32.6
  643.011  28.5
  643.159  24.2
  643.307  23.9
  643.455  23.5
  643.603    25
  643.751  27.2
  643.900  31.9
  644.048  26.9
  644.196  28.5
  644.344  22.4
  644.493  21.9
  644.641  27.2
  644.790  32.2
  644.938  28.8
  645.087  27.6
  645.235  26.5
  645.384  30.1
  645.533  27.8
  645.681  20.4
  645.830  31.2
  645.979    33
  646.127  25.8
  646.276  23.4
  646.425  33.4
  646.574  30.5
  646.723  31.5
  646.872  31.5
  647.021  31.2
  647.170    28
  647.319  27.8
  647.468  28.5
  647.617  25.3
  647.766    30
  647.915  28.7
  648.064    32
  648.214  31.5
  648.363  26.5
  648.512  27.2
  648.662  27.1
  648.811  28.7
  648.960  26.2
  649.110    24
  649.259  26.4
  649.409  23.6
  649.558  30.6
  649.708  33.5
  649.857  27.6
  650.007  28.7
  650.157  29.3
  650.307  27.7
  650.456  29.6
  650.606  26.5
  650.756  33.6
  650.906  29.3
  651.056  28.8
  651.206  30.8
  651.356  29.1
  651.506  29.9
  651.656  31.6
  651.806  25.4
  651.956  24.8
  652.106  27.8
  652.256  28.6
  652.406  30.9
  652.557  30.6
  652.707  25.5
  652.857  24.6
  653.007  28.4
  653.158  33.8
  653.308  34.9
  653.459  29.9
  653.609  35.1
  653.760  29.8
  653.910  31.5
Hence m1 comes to 0.04 nm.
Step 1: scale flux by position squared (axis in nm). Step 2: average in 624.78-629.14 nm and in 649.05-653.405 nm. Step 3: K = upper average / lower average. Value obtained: 1.13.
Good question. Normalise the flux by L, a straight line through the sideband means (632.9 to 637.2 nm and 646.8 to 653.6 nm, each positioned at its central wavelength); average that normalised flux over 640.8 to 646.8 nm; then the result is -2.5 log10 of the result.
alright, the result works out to 0.05 mag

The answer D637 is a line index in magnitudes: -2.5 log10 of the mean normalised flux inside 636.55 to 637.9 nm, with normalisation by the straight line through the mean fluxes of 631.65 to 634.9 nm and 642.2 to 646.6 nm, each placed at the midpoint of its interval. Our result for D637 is 0.04 mag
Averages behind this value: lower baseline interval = 27.1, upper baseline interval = 27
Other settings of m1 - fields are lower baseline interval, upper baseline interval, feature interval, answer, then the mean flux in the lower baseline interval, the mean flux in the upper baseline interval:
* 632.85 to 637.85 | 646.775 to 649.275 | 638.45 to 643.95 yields 0.33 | 27.8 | 28.3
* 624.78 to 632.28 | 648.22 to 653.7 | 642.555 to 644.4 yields 0.19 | 29.2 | 28.8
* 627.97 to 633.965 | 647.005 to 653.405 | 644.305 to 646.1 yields 0.08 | 28.9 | 28.7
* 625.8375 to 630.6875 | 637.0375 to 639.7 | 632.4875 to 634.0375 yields 0.10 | 28.7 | 27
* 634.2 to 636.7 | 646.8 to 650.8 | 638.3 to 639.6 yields 0.09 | 29.6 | 28.5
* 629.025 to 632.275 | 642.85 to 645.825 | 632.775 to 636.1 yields 0.17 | 31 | 26.8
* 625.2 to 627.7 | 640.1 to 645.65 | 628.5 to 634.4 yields -0.29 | 27.8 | 26.4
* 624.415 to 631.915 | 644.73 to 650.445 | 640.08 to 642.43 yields 0.20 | 29.3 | 28.5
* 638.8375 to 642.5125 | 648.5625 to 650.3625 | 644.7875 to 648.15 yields -0.18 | 26.6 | 27.8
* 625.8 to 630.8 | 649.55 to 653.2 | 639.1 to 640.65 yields 0.16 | 28.7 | 29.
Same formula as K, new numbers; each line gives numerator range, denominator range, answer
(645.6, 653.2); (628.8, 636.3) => 1.04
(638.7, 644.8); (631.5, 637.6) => 0.96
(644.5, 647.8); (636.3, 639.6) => 1.08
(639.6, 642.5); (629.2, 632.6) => 0.89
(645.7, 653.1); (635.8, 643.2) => 1.10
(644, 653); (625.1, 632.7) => 1.04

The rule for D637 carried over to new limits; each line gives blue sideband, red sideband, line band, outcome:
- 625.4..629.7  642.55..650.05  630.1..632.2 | -0.19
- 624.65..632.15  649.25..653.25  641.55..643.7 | 0.14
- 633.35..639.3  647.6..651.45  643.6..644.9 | 0.04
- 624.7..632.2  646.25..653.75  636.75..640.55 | 0.09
